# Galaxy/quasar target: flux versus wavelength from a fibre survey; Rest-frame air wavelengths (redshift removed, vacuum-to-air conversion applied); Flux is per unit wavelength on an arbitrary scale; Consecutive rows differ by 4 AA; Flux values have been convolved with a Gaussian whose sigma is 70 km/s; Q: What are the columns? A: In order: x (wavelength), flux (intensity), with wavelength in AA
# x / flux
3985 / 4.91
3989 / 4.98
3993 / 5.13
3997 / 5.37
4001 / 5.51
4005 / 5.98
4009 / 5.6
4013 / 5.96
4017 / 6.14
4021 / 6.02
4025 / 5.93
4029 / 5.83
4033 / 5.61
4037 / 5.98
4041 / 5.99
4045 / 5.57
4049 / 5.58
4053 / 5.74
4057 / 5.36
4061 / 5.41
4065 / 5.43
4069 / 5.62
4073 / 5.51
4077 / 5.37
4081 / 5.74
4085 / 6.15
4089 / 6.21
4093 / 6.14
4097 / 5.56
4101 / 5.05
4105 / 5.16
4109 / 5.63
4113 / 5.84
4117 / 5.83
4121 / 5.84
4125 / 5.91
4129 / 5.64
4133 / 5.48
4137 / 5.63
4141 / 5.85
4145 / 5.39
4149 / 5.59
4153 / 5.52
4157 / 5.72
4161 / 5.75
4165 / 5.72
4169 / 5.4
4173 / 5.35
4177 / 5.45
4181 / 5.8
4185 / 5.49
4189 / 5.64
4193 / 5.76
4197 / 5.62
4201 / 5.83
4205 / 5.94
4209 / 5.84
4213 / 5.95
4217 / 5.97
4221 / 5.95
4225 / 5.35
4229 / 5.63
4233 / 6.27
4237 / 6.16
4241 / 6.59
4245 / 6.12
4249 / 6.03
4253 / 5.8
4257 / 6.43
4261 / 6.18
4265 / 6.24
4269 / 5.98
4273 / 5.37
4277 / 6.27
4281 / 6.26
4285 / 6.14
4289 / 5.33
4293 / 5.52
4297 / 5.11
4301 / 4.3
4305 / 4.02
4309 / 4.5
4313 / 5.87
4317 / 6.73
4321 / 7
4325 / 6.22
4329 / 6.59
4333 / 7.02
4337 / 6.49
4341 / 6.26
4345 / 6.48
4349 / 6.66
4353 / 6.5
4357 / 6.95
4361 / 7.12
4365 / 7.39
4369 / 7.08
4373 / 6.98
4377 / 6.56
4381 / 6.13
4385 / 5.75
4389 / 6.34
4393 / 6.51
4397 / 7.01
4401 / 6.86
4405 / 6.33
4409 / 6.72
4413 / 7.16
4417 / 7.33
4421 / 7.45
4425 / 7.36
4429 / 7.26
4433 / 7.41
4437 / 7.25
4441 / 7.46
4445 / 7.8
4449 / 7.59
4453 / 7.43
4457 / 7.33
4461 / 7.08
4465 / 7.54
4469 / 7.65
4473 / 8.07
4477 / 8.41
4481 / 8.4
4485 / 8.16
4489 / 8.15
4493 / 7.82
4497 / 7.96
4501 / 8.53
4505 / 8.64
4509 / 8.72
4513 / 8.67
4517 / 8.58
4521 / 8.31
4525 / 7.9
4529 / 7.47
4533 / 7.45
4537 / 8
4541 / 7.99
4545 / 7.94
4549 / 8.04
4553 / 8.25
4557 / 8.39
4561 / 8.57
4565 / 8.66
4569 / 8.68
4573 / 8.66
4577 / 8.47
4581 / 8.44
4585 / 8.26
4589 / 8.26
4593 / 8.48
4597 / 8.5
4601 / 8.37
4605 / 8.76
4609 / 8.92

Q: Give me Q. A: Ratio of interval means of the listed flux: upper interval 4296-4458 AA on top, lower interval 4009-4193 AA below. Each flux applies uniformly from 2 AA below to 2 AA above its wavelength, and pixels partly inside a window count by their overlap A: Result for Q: 1.17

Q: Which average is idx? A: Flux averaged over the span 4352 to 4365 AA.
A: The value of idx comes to 6.97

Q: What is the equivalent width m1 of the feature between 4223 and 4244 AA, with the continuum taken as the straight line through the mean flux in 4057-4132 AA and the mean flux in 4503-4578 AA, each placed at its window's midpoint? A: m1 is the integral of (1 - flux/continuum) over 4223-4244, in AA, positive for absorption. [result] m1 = 1.5 AA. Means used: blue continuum 5.66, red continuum 8.28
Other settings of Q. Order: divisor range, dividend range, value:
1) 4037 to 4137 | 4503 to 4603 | 1.47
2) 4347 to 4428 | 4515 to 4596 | 1.21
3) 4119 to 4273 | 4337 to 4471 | 1.20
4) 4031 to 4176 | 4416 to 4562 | 1.40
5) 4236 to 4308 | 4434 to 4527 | 1.39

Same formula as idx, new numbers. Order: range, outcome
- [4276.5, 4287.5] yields 6.18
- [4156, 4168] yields 5.7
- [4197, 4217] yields 5.87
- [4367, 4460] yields 7.01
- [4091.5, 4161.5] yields 5.63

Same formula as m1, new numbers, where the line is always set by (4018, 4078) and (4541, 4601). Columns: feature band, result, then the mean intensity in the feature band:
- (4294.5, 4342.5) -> 8.48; 5.83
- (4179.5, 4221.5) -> 4.37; 5.79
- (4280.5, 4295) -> 2.41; 5.77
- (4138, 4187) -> 5.32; 5.59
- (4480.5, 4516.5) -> -1.51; 8.35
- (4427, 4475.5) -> 1.67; 7.5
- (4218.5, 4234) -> 1.94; 5.78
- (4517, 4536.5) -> 0.65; 7.88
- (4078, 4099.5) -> -0.09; 5.91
